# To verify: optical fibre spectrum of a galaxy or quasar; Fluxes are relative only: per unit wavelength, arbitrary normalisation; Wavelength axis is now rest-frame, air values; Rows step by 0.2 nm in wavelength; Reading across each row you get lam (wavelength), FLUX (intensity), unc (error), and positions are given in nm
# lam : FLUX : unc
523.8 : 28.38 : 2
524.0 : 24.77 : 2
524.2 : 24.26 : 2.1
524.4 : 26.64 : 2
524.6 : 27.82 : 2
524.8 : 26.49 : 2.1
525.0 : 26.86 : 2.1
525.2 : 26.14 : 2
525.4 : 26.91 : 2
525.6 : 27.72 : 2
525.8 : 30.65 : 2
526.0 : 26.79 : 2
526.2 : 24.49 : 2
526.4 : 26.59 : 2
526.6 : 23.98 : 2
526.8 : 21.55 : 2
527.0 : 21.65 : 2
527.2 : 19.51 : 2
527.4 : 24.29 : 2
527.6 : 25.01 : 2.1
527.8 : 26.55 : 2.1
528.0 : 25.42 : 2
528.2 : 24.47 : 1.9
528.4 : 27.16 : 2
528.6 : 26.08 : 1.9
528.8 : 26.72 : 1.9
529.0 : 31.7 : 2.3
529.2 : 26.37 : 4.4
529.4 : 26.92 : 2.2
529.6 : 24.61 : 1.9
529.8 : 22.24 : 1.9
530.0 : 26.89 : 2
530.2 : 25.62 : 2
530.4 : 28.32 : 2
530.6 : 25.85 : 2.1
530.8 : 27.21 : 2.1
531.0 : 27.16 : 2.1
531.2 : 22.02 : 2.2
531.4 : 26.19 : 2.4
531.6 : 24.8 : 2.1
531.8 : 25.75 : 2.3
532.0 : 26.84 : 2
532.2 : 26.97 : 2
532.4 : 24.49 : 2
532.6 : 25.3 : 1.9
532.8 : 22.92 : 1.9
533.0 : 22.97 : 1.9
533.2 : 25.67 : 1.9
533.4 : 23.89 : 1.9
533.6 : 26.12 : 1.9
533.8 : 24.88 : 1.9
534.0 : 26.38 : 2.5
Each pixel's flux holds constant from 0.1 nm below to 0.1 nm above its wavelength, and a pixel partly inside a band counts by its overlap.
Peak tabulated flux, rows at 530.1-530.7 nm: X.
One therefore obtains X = 28.32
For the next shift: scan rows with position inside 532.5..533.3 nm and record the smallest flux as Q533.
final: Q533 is 22.92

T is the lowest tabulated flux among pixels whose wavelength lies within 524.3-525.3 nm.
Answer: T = 26.14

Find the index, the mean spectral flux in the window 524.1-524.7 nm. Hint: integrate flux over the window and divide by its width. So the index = 26.2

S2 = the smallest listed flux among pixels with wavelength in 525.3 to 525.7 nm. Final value 26.91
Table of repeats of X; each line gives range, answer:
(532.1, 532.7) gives 26.97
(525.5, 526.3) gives 30.65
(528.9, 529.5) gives 31.7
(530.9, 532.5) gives 27.16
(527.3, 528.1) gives 26.55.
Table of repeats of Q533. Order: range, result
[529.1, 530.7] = 22.24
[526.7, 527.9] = 19.51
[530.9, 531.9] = 22.02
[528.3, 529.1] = 26.08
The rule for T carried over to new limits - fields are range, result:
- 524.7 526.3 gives 24.49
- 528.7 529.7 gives 24.61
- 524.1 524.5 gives 24.26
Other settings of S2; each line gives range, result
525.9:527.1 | 21.55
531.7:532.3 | 25.75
